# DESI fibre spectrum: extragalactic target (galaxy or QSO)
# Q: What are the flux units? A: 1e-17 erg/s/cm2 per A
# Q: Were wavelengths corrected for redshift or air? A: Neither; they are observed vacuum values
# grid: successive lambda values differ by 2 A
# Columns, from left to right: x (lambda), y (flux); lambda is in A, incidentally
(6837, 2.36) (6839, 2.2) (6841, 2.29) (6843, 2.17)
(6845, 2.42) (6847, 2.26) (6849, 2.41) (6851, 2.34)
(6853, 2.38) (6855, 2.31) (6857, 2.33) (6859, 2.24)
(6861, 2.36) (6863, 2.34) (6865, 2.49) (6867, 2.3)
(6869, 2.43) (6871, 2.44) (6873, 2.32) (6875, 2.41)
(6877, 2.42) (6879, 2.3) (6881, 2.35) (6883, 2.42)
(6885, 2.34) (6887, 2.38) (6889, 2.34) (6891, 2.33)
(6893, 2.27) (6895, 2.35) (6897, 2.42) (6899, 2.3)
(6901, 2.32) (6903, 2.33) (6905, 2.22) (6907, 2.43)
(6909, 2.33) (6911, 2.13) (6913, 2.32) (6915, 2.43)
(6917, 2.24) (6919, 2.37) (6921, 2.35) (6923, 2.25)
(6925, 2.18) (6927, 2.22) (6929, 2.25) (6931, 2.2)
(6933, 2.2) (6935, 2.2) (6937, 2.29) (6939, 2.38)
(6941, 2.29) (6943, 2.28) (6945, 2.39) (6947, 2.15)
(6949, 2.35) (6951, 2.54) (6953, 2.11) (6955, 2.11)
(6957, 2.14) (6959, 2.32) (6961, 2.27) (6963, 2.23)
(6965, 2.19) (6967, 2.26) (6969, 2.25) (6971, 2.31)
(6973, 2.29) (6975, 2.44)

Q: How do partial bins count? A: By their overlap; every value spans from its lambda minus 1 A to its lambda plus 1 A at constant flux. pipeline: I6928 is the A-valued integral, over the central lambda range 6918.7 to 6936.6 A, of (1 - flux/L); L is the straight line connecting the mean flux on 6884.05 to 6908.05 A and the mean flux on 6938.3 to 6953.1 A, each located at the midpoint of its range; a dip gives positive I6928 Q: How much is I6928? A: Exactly 0.6 A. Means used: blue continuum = 2.34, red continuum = 2.32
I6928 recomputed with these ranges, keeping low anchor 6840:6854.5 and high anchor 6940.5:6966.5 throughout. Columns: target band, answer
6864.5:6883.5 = -0.6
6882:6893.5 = -0.3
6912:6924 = -0.2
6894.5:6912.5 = -0.2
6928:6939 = 0.1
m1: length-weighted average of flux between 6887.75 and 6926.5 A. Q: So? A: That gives 2.31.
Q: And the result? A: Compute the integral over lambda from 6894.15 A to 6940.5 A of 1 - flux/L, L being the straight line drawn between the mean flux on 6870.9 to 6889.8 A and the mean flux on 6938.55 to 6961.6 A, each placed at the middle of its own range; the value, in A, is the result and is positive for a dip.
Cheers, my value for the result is 0.6 A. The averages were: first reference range 2.37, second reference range 2.28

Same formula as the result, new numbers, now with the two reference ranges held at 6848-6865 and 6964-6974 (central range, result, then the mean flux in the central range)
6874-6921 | -0.4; 2.34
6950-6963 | 0.1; 2.25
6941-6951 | -0.2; 2.32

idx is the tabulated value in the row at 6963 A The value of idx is 2.23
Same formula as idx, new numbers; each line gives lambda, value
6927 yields 2.22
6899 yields 2.3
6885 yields 2.34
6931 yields 2.2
